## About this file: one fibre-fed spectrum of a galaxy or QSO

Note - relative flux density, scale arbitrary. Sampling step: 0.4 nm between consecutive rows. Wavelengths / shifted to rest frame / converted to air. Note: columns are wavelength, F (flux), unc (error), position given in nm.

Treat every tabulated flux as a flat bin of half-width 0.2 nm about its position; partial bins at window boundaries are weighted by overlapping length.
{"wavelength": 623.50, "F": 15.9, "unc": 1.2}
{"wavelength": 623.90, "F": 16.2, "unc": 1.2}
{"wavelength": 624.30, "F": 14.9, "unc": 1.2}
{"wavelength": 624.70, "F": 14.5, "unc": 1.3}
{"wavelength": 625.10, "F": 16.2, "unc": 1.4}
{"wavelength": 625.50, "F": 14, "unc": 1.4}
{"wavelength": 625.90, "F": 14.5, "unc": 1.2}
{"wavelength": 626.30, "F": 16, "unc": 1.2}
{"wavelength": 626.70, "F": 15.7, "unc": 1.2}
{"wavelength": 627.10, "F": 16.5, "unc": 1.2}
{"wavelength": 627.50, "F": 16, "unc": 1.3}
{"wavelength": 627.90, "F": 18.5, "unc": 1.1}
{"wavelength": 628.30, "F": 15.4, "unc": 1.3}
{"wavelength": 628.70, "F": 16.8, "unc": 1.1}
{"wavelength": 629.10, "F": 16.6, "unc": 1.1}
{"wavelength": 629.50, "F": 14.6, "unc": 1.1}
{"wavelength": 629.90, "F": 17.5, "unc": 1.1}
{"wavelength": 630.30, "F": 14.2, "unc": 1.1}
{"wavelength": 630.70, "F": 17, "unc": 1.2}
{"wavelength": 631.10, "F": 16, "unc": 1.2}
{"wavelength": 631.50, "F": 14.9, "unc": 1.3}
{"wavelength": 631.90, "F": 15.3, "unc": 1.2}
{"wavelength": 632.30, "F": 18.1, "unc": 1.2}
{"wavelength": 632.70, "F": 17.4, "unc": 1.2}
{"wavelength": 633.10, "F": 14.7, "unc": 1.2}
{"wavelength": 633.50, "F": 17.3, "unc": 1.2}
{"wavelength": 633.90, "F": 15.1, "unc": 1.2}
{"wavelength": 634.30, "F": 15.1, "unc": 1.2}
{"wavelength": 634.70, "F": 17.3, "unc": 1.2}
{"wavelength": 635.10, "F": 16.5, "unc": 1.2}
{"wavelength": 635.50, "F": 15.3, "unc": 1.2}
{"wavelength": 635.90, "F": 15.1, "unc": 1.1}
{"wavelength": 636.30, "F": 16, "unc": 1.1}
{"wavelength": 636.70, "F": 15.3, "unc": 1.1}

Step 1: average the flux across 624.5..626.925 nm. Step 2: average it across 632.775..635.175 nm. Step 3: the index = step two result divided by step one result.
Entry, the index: 1.06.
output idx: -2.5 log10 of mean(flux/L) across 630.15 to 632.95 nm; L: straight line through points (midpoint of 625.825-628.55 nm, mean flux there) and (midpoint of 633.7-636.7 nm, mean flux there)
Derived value -0.01 mag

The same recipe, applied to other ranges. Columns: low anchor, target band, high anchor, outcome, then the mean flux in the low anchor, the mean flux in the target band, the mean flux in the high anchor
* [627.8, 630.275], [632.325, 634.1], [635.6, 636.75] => -0.03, 16.3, 16.3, 15.5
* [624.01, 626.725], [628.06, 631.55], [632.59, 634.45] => -0.03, 15.1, 16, 15.9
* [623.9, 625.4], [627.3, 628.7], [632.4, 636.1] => -0.08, 15.3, 16.7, 16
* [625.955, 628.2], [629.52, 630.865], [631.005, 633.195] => 0.02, 16.4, 16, 16.1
